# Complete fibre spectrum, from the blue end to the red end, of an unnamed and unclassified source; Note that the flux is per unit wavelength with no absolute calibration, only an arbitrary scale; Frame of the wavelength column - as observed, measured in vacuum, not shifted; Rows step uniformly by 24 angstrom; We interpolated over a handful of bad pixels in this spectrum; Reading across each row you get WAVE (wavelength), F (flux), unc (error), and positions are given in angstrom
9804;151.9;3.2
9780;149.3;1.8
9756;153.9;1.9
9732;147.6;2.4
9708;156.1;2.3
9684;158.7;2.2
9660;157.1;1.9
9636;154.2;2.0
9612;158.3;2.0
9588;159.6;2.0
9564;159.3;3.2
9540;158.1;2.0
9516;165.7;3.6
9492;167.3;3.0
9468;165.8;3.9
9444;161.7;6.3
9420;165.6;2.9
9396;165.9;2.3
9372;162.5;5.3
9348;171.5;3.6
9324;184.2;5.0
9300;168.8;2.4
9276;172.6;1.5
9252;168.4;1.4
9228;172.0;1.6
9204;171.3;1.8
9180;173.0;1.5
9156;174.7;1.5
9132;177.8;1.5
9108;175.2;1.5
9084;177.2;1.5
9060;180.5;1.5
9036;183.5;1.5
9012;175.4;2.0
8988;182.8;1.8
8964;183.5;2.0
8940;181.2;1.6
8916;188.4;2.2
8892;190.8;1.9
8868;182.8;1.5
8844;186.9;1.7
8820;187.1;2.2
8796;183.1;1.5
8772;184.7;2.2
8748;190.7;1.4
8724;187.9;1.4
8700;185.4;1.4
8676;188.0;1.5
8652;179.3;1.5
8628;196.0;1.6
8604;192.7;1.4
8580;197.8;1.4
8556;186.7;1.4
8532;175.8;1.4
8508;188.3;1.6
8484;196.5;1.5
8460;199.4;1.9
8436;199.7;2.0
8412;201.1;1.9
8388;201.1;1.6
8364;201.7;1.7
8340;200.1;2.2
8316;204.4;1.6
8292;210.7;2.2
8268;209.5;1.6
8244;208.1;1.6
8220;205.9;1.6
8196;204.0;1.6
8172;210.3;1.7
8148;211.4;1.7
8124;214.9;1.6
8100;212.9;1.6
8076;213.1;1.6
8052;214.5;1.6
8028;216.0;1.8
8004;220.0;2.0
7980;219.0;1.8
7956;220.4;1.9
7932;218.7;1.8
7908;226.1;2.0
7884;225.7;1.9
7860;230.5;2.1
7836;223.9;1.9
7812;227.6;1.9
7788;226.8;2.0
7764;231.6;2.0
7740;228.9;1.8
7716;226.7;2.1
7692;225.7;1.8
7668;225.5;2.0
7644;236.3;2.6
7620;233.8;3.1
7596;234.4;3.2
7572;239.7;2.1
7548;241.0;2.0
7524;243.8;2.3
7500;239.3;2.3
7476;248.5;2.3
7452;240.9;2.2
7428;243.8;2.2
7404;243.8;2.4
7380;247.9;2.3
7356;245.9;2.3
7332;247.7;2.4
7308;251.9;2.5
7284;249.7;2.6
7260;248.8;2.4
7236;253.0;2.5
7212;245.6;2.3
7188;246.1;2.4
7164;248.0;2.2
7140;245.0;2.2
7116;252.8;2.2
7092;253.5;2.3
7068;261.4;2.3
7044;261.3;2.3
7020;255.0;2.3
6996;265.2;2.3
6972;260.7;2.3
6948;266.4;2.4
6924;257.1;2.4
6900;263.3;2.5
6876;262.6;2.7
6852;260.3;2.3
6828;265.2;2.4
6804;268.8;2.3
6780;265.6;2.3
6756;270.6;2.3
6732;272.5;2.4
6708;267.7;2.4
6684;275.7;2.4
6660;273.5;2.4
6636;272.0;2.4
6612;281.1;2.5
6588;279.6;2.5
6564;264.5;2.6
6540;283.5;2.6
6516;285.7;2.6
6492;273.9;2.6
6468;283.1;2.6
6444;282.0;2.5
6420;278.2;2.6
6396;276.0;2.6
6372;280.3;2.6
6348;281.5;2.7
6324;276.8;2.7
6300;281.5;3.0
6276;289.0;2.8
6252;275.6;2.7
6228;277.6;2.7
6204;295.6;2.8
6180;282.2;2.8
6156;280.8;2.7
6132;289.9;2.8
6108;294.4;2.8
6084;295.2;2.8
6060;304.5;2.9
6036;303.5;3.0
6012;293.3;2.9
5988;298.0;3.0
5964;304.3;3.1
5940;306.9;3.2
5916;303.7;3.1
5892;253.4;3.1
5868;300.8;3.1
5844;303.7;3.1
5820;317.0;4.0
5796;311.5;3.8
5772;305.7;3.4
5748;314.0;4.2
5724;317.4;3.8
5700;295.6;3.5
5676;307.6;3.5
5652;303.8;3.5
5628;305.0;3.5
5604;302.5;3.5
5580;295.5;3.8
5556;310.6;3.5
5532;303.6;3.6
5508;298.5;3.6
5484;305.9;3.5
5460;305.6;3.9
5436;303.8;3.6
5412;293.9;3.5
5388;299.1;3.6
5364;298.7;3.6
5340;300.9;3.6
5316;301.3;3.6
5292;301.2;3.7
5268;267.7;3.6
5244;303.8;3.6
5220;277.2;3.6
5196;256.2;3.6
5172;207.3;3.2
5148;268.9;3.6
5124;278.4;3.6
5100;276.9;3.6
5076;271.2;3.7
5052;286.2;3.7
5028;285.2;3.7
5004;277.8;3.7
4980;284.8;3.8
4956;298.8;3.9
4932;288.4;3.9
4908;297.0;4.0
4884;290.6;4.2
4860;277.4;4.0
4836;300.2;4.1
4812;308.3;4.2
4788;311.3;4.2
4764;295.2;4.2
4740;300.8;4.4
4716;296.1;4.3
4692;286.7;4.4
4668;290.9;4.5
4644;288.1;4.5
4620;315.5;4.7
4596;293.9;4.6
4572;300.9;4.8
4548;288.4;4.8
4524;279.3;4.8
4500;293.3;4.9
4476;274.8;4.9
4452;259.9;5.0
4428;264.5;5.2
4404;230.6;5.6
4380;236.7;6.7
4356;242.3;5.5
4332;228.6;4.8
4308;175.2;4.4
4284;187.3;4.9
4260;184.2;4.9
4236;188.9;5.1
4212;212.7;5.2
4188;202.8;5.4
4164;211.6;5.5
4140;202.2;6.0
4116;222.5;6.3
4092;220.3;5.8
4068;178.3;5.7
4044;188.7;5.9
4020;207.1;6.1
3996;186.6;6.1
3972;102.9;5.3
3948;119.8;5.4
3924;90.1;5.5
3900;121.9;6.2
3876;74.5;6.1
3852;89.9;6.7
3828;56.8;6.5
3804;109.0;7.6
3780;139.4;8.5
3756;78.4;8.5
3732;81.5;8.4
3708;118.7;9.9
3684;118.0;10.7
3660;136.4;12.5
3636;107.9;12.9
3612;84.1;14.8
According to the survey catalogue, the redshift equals 0.00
